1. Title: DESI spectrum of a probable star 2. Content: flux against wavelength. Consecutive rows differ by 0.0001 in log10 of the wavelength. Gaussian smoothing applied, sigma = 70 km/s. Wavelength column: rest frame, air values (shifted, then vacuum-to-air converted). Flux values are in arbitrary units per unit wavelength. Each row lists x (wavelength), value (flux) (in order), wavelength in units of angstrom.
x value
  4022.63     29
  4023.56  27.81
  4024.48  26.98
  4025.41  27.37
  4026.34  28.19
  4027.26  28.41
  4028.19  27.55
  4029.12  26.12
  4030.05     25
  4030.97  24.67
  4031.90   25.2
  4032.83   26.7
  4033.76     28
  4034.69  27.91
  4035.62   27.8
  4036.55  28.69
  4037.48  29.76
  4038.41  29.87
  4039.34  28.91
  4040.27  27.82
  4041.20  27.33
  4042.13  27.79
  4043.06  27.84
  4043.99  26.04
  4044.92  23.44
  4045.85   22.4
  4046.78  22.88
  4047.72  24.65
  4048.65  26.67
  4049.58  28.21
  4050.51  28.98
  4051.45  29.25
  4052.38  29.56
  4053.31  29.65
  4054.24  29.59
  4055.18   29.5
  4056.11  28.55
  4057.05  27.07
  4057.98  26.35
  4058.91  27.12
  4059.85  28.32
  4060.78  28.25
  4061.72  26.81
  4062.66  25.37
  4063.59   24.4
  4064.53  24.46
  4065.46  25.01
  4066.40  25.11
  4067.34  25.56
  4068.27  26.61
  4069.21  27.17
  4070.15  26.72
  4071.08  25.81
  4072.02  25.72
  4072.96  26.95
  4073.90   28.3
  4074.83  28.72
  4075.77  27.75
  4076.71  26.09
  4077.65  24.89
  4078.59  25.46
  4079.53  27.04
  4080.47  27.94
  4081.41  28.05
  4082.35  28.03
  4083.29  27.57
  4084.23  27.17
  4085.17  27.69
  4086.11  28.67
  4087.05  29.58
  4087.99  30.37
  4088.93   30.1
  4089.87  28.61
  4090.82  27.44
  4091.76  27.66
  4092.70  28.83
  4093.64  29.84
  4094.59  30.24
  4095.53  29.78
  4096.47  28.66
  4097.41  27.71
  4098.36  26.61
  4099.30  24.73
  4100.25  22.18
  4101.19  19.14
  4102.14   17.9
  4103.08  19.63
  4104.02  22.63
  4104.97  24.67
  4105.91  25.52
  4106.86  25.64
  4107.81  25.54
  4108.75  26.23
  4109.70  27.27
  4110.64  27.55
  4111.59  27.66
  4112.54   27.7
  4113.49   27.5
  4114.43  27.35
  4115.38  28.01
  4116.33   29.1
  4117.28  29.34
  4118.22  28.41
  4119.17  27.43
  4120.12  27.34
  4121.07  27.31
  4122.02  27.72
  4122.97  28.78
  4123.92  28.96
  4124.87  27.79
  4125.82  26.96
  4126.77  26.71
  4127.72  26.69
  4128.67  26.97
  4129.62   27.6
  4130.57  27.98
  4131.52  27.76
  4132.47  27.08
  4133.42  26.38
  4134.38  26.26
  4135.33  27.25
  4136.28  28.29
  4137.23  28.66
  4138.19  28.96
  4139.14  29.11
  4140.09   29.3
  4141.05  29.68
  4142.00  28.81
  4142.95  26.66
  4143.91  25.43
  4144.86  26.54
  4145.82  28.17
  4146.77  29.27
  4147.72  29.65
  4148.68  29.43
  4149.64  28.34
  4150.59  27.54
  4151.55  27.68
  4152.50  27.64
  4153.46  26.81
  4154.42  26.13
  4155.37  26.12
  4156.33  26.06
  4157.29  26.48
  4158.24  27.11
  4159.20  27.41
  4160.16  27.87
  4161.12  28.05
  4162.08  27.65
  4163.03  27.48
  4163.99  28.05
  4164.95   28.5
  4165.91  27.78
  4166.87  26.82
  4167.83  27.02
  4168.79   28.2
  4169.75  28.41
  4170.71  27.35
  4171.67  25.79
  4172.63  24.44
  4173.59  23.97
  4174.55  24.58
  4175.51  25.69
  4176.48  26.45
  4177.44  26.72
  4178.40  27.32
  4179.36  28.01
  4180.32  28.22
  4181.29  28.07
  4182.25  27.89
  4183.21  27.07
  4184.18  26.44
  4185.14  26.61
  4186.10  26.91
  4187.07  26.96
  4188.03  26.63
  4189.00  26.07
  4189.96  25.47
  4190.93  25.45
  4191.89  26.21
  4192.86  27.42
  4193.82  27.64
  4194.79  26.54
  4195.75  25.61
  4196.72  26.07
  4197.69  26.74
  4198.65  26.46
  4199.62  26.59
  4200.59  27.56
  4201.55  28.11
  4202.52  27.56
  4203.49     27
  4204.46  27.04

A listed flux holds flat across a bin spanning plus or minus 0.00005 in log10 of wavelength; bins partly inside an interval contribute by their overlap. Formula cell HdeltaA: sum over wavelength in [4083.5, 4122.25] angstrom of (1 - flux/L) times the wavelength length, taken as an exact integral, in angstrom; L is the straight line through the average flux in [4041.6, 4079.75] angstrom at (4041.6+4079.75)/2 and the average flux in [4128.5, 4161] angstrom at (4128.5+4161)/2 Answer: 0.45 angstrom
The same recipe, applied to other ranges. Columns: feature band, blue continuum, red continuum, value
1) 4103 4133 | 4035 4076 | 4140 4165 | 0.4 angstrom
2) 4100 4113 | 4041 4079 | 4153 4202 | 1.2 angstrom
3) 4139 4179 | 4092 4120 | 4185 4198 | -1.4 angstrom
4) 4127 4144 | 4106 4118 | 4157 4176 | -0.4 angstrom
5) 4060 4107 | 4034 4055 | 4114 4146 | 1.9 angstrom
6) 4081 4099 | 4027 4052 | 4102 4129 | -1.2 angstrom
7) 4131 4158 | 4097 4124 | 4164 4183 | -1.2 angstrom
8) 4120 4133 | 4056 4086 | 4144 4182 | -0.2 angstrom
